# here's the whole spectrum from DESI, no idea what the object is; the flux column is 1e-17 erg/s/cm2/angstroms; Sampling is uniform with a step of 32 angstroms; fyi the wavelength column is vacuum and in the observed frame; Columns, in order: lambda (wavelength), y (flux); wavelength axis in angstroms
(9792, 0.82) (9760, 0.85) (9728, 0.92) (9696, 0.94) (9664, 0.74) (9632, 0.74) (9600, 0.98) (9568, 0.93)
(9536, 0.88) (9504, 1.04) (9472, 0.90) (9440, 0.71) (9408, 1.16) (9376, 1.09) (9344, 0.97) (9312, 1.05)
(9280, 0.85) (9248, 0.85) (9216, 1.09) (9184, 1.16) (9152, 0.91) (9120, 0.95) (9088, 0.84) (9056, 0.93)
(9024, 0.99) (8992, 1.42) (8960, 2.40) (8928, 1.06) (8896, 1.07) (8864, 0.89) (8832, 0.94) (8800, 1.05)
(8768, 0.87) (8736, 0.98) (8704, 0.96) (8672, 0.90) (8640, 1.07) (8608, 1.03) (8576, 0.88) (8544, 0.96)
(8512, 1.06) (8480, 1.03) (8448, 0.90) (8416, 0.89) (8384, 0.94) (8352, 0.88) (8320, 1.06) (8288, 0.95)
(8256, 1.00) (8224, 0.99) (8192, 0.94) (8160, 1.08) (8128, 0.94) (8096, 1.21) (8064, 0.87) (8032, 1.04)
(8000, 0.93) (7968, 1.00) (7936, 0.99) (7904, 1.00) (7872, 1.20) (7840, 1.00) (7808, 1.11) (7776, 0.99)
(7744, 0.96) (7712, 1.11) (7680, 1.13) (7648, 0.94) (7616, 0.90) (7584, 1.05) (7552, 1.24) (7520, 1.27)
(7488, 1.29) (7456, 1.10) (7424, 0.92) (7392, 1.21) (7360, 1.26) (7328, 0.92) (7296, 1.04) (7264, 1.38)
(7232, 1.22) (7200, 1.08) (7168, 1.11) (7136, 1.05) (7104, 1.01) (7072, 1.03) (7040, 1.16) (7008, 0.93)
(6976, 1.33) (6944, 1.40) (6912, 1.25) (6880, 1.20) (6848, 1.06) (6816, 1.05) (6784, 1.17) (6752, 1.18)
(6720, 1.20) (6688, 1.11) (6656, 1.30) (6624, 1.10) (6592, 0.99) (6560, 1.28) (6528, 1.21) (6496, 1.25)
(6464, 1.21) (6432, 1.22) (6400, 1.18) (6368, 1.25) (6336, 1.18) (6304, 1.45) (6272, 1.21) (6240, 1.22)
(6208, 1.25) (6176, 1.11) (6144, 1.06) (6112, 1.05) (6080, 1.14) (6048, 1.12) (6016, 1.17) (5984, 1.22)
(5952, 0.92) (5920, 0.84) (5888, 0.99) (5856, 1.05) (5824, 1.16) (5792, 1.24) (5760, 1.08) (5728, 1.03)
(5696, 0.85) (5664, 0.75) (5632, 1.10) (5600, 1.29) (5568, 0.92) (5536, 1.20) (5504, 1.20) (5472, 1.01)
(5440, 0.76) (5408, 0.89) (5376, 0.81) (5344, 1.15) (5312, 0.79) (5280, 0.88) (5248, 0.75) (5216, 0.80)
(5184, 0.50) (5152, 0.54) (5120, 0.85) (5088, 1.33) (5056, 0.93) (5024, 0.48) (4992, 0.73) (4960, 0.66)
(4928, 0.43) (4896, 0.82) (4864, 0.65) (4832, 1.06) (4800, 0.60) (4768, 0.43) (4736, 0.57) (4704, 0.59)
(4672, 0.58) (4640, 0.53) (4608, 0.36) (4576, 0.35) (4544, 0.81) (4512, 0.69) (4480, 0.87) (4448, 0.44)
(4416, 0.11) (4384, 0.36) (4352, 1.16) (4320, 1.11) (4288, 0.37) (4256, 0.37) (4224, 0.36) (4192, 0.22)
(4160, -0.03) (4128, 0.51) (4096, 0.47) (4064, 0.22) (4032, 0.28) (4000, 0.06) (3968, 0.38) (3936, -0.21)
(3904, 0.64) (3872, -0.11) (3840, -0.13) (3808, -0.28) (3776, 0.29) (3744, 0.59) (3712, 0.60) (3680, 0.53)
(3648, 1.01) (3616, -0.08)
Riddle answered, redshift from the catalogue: 0.37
